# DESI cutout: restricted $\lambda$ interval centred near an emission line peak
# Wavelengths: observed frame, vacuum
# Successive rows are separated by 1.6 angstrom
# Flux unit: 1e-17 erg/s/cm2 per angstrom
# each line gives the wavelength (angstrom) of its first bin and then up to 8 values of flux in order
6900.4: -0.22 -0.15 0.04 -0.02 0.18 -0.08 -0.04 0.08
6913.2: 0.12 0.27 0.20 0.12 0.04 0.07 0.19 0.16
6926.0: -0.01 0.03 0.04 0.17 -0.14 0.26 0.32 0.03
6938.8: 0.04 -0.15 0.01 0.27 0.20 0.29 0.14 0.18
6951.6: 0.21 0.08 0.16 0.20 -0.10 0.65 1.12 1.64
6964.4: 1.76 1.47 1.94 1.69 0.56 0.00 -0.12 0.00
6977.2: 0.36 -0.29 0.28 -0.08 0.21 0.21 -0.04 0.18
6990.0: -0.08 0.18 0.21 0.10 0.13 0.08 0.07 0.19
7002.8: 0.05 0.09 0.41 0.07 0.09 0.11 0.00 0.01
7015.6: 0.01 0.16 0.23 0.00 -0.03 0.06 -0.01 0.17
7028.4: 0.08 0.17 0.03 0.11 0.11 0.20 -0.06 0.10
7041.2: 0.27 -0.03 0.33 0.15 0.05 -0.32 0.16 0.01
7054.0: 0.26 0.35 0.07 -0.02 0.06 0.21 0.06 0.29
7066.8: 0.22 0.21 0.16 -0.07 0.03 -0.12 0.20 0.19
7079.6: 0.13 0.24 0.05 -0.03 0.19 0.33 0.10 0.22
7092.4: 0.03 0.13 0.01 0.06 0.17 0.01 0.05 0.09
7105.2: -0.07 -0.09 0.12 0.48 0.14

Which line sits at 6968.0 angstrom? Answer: [O II]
